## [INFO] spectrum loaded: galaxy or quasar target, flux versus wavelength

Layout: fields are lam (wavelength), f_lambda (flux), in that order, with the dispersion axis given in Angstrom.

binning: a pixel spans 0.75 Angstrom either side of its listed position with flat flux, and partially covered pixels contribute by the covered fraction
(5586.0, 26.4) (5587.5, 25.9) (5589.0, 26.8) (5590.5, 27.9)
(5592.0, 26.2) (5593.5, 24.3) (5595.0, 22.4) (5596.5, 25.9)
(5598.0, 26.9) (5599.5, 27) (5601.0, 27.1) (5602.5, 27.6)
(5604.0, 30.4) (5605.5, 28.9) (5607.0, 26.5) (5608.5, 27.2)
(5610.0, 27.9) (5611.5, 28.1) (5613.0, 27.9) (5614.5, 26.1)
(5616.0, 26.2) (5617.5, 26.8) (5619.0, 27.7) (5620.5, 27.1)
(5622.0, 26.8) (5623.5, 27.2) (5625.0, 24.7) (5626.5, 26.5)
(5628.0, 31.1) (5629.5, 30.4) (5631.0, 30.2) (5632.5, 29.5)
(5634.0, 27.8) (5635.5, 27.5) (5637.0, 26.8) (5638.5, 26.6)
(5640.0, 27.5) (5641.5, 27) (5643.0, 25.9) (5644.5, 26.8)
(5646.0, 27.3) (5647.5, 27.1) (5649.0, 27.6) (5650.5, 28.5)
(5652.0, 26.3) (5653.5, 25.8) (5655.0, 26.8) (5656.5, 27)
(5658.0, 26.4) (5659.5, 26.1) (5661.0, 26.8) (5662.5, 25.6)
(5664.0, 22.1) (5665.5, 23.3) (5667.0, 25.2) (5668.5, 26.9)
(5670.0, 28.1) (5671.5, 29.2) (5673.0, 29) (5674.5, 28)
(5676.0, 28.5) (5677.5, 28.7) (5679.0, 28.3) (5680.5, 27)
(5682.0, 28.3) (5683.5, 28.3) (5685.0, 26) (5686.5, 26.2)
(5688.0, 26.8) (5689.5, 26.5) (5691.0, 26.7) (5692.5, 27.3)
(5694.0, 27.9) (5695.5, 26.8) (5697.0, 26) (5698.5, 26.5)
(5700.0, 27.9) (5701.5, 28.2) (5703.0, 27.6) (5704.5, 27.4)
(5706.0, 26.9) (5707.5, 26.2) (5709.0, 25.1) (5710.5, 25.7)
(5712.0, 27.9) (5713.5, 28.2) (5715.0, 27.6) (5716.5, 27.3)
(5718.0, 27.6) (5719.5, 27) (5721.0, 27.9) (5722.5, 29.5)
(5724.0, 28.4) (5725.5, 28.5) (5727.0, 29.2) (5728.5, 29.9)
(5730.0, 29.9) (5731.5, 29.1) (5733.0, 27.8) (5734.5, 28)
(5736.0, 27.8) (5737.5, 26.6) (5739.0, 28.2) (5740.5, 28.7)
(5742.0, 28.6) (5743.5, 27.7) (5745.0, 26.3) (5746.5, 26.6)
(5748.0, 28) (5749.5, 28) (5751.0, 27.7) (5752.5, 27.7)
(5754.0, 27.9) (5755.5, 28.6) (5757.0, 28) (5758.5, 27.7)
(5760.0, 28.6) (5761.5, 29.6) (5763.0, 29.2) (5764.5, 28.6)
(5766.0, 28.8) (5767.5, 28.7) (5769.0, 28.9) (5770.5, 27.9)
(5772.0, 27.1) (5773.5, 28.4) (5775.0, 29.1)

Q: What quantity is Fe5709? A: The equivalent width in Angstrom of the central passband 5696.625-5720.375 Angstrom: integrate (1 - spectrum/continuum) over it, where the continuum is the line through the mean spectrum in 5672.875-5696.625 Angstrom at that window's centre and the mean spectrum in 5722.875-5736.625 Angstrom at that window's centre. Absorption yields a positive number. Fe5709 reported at 0.9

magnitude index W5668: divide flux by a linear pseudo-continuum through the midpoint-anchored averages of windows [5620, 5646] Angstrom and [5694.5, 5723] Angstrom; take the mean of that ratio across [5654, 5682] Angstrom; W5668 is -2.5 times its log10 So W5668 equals 0.02 mag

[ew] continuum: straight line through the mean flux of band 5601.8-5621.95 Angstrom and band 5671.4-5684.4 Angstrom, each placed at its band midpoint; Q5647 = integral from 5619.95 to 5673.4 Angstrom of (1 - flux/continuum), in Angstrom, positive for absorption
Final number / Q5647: 1.7 Angstrom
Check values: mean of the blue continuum 27.5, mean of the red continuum 28.3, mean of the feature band 27.1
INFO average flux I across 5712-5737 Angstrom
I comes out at 28.3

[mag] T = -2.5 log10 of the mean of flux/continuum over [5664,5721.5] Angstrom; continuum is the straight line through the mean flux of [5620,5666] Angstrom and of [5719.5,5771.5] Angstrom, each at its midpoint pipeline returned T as 0.019 mag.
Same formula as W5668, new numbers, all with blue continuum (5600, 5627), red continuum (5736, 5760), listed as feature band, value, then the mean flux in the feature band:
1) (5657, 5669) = 0.089 mag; 25.3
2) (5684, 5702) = 0.027 mag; 26.9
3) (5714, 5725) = -0.010 mag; 27.9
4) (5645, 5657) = 0.014 mag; 27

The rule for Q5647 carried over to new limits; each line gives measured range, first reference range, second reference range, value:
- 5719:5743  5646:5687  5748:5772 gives -0.5 Angstrom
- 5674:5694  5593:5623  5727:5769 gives 0.2 Angstrom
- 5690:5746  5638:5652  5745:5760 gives -0.2 Angstrom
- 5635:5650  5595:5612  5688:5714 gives 0.1 Angstrom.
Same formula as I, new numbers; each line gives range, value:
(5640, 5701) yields 26.9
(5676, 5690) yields 27.4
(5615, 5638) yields 27.7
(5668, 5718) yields 27.4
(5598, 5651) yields 27.6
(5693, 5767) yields 27.9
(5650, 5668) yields 25.8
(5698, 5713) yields 27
